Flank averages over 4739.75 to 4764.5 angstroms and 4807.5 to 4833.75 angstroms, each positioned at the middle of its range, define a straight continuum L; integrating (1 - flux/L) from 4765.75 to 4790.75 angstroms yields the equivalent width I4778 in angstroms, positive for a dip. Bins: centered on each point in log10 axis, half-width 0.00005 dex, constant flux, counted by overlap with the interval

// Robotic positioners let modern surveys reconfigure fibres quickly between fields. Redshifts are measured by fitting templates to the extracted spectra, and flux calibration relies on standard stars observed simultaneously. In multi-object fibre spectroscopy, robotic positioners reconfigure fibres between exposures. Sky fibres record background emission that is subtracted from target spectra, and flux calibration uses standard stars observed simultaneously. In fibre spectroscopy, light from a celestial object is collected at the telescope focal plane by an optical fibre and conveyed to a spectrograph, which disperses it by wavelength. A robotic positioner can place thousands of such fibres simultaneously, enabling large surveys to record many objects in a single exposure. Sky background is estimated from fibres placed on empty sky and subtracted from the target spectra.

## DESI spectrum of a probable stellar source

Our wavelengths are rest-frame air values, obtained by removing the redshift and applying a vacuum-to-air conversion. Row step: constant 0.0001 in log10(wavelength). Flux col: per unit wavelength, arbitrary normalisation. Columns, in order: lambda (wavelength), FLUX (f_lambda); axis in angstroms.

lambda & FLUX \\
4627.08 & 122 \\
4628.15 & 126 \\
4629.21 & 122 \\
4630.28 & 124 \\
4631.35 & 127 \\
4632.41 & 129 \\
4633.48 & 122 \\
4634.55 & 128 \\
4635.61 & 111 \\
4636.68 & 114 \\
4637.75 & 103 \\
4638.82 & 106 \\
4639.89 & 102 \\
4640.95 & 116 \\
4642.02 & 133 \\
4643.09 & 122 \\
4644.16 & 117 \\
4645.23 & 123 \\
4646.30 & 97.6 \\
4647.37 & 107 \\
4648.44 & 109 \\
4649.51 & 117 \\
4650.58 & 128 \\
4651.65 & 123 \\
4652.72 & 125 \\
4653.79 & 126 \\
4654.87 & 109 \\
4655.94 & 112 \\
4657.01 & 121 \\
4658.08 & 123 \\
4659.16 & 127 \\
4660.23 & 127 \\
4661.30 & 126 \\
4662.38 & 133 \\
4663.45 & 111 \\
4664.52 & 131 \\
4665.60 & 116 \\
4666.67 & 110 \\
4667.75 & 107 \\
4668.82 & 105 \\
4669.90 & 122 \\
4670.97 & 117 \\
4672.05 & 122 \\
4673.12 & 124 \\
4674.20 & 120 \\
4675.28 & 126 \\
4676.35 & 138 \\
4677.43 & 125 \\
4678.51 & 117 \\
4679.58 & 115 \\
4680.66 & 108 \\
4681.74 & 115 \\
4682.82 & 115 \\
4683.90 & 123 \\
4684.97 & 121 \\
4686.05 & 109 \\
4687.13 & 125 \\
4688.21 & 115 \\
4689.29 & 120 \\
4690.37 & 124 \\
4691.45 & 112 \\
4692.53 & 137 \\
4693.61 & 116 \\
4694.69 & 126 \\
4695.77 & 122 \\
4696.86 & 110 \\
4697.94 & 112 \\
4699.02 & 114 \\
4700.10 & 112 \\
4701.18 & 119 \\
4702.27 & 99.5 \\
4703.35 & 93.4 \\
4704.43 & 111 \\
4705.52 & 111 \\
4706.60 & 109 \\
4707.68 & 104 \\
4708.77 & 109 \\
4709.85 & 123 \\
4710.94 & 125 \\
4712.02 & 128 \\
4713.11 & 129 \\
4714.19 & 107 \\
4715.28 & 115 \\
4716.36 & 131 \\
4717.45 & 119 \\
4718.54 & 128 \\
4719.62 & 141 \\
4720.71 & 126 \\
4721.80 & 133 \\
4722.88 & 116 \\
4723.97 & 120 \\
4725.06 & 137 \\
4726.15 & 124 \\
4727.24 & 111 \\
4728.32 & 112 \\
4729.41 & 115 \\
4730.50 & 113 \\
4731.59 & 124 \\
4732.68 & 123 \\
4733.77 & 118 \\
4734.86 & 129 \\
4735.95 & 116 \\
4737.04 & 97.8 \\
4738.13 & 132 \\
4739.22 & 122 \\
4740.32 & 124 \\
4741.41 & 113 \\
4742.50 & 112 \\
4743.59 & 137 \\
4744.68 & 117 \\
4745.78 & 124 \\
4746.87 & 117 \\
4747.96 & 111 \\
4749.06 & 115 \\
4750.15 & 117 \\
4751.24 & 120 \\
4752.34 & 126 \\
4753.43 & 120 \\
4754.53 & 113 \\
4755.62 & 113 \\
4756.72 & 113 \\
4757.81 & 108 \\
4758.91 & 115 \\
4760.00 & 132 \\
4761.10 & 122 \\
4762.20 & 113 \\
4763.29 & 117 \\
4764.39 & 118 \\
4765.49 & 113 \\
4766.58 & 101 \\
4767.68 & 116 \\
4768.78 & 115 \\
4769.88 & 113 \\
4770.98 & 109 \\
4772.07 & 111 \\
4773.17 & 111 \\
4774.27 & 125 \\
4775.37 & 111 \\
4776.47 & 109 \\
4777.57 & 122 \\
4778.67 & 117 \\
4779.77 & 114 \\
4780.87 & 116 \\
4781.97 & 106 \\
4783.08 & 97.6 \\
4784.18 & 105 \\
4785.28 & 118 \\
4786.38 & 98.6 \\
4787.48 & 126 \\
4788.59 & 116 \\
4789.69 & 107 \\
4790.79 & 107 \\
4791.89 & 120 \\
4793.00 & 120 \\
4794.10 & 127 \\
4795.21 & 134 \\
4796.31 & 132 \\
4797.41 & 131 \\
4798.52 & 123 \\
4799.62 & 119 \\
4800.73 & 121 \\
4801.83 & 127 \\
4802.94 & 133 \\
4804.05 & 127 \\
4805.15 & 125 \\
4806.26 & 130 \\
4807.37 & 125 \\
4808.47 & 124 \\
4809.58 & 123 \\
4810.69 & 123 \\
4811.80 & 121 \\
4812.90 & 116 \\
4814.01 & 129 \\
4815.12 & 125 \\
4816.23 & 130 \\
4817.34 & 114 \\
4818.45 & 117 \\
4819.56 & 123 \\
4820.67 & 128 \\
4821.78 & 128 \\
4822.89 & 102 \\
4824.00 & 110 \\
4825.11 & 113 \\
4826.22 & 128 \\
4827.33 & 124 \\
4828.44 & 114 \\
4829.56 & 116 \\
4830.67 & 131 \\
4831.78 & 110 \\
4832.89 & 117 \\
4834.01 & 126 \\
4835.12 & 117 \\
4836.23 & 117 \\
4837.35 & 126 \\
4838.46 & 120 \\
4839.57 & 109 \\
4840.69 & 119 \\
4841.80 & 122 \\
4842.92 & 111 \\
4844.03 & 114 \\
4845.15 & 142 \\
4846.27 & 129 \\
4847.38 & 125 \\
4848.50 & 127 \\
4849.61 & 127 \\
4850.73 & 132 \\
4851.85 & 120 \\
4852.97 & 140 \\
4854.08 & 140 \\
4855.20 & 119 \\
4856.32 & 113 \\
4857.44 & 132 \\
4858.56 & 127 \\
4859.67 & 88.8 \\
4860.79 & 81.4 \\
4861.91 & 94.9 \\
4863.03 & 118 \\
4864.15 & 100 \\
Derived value 1.5 angstroms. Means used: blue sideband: 118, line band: 112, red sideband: 120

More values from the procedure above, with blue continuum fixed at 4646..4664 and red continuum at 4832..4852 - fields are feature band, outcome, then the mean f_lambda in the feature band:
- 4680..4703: 0.6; 117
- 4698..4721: 0.7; 117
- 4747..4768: 0.8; 116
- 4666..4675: 0.2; 116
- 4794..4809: -0.7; 127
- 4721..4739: 0.0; 120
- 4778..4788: 0.8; 111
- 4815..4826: 0.2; 119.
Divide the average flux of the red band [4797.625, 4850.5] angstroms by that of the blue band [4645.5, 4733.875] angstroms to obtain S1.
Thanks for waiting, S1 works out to 1.0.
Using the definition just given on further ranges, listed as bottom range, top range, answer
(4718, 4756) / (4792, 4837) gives 1.02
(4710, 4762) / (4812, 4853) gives 1.01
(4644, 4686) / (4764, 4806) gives 0.98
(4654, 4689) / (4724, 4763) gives 1.00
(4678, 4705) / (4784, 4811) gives 1.05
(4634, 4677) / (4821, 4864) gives 1.01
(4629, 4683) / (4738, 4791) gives 0.97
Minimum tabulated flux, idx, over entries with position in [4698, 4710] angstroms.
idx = 93.4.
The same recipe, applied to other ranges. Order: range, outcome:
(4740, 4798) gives 97.6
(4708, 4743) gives 97.8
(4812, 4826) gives 102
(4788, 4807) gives 107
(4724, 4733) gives 111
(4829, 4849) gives 109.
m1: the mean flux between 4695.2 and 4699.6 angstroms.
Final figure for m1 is 115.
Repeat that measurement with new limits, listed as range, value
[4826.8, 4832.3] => 119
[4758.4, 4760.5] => 124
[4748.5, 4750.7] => 116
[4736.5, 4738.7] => 115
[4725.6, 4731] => 115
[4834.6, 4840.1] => 118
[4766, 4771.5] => 111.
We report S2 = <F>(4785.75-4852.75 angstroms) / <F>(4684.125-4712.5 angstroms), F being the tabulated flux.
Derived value 1.1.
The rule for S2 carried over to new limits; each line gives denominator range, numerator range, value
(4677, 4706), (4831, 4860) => 1.06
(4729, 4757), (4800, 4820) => 1.05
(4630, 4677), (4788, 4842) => 1.02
